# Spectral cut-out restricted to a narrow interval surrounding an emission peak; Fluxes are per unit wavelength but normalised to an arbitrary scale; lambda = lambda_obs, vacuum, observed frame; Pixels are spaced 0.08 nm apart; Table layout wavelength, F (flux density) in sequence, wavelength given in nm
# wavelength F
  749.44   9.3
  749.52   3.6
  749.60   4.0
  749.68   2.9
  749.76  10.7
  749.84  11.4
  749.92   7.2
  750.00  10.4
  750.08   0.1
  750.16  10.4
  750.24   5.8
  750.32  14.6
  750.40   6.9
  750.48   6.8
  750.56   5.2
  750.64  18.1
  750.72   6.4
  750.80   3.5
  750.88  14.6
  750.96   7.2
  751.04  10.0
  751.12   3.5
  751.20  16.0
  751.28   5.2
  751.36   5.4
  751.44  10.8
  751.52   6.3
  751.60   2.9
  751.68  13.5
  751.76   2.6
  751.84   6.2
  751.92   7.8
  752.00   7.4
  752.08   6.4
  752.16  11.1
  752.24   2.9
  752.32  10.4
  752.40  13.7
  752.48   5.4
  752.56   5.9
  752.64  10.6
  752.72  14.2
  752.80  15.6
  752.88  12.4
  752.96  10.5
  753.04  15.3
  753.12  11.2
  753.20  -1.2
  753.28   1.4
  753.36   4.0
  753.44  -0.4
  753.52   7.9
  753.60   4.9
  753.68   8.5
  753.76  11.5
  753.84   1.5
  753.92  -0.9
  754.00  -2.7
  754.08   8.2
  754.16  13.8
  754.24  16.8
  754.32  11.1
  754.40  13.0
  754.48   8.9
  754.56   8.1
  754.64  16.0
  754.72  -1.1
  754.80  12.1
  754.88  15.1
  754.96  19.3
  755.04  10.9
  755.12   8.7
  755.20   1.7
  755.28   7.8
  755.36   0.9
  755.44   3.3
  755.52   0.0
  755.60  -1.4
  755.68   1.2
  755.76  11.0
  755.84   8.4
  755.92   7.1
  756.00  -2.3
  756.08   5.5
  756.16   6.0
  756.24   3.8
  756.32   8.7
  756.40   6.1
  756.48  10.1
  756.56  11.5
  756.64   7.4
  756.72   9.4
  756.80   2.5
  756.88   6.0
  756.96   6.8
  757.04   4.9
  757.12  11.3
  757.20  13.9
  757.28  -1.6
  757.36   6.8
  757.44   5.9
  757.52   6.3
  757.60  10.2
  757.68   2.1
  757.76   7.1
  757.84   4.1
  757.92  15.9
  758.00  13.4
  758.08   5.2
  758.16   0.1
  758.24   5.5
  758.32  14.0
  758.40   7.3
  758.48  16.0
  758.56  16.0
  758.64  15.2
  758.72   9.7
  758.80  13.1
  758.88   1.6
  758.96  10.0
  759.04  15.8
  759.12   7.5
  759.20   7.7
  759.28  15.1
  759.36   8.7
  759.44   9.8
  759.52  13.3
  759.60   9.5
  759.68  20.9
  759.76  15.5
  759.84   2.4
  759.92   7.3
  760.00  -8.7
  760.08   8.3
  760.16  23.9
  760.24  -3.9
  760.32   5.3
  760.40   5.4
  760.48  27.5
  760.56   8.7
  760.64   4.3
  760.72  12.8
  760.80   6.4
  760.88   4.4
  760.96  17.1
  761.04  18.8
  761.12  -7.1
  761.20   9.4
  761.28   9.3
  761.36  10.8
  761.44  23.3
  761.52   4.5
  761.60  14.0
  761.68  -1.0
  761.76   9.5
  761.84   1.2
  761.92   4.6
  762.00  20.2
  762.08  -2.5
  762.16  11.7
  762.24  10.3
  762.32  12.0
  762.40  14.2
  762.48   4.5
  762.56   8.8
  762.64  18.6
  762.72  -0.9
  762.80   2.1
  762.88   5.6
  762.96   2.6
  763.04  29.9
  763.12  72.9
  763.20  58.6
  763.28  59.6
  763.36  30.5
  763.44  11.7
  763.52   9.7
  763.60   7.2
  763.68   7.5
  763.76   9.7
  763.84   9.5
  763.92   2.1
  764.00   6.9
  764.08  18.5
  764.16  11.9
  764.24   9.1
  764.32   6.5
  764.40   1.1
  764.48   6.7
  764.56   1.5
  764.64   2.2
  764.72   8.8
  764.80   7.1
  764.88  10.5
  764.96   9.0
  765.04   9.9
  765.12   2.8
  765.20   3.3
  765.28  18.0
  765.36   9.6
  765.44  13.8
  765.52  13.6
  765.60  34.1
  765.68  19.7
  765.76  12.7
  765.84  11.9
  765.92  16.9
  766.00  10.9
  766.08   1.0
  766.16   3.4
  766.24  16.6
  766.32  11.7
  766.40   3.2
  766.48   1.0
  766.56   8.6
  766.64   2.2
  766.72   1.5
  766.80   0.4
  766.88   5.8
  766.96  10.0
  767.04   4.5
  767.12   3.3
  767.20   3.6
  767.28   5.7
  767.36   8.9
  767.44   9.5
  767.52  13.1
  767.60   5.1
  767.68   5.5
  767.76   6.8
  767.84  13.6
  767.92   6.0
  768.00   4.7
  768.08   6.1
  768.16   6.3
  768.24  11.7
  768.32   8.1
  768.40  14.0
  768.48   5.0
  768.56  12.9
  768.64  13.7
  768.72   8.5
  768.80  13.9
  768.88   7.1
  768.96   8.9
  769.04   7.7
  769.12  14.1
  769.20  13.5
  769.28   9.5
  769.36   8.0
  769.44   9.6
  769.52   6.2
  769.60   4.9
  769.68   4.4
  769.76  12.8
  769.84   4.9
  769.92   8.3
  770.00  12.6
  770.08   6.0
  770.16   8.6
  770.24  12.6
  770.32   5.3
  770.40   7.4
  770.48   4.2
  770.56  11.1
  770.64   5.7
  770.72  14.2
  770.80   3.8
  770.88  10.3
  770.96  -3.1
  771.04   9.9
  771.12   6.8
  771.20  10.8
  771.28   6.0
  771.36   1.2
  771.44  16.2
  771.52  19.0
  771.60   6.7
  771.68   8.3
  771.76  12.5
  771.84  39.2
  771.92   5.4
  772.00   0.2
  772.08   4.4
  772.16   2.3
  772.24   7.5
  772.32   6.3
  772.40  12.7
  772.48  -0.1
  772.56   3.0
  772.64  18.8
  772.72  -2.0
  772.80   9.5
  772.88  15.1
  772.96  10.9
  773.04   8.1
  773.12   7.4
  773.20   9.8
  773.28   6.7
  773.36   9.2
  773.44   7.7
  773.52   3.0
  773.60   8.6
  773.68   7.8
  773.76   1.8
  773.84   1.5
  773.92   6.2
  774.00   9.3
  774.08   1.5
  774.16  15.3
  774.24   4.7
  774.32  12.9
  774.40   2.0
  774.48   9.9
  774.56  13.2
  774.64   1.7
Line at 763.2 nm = Halpha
